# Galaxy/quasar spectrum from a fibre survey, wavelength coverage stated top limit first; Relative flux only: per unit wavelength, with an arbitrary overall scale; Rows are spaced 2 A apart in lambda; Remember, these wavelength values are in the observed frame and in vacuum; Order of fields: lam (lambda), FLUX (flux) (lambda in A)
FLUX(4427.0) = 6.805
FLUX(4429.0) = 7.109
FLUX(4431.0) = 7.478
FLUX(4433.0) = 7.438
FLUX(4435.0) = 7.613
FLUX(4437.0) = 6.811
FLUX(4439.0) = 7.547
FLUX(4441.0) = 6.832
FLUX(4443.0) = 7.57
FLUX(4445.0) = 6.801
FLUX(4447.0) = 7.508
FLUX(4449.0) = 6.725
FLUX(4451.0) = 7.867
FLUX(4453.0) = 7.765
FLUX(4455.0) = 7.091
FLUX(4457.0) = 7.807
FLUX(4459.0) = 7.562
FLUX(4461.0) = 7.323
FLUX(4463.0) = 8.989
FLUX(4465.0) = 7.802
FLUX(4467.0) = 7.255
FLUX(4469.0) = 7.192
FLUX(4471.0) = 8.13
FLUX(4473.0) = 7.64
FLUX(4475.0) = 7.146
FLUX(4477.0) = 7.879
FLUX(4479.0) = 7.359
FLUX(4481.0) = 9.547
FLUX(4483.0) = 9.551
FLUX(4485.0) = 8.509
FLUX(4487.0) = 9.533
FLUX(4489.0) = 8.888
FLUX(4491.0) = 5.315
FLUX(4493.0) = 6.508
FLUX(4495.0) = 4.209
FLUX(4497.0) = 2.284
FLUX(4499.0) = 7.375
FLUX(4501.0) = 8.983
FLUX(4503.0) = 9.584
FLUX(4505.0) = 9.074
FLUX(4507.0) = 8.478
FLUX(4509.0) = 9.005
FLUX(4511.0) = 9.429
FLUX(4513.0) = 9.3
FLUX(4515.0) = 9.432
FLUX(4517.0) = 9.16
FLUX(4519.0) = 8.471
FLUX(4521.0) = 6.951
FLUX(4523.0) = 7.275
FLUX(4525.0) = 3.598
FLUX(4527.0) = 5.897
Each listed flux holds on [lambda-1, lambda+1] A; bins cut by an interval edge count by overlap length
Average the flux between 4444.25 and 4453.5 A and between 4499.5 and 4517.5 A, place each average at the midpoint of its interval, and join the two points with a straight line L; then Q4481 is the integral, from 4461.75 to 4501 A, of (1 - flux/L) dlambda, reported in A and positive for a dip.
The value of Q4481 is 3.8 A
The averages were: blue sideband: 7.32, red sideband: 9.11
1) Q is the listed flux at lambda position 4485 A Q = 8.509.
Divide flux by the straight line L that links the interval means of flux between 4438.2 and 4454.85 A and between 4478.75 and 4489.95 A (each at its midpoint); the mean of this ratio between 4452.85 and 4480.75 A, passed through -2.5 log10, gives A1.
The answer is 0.07 mag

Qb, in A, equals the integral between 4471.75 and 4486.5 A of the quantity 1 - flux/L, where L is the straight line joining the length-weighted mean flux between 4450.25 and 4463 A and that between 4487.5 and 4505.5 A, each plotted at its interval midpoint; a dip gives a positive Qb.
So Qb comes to -2.1 A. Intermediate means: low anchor 7.67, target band 8.28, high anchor 6.93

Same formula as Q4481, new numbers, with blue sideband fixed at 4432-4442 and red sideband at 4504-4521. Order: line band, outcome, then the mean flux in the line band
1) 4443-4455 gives 0.29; 7.33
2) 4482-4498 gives 2.93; 6.85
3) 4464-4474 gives 0.44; 7.6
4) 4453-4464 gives -0.04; 7.76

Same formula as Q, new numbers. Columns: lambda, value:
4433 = 7.438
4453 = 7.765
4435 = 7.613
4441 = 6.832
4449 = 6.725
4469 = 7.192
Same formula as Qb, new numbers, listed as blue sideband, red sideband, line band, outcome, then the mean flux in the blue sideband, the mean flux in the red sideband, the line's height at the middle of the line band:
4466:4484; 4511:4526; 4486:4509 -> 1.6 A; 7.97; 7.85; 7.91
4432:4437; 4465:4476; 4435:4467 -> -0.1 A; 7.38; 7.5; 7.44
